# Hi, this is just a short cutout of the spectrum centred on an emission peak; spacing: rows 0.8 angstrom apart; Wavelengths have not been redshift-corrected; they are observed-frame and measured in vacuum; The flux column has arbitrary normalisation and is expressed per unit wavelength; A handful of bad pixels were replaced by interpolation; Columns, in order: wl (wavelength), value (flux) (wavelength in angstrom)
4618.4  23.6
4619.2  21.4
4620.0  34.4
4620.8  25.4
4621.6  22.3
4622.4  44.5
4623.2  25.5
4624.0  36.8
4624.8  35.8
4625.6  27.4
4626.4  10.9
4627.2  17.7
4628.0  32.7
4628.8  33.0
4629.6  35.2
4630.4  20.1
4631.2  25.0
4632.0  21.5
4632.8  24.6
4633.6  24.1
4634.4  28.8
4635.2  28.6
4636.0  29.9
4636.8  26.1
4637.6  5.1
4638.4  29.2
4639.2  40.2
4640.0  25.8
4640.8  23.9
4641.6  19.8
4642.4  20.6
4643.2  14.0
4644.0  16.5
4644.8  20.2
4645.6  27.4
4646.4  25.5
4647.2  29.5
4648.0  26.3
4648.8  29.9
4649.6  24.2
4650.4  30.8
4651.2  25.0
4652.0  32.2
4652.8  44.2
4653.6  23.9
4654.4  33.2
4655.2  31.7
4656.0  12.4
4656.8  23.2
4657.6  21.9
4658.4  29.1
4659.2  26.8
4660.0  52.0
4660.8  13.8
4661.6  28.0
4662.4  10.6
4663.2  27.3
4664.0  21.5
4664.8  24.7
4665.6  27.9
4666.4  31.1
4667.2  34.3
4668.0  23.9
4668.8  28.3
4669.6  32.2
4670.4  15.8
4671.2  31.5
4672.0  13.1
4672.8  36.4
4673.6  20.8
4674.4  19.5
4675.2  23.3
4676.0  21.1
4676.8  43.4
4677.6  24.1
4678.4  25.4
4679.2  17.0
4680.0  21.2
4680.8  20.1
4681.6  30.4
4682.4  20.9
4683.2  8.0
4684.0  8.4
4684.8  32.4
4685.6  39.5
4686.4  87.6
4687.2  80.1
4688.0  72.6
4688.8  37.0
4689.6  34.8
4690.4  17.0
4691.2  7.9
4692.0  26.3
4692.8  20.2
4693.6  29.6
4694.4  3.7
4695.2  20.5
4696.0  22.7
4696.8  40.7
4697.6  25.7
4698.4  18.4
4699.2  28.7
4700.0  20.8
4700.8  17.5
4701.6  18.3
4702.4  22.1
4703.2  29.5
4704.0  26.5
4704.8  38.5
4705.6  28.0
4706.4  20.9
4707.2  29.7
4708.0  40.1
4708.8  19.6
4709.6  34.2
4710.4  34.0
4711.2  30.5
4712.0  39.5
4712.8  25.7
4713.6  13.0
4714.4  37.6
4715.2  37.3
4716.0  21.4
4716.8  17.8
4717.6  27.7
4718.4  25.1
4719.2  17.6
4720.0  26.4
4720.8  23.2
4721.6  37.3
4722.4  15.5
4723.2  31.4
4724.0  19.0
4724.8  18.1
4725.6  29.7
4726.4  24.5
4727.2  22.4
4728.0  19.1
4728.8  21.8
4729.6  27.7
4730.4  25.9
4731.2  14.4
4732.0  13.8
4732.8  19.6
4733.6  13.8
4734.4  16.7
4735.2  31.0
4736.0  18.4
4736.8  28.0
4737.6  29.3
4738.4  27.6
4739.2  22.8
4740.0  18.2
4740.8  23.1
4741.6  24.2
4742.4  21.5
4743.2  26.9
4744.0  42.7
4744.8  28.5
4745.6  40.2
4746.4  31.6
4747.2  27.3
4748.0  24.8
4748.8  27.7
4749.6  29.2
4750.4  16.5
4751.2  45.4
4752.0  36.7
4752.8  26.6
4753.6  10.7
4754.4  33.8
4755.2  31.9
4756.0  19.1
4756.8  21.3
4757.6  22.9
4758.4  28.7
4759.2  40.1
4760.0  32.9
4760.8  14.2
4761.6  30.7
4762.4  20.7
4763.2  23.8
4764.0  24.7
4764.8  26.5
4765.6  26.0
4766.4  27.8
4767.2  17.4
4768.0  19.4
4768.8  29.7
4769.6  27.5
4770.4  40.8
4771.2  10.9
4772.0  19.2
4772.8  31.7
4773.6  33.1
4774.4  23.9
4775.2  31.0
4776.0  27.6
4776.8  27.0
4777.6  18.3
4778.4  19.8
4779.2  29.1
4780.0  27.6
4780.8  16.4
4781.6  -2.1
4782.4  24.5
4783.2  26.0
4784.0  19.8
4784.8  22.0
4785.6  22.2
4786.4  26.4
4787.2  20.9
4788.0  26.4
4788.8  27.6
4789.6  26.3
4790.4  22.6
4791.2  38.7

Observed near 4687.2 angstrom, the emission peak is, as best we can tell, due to H-gamma 4340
